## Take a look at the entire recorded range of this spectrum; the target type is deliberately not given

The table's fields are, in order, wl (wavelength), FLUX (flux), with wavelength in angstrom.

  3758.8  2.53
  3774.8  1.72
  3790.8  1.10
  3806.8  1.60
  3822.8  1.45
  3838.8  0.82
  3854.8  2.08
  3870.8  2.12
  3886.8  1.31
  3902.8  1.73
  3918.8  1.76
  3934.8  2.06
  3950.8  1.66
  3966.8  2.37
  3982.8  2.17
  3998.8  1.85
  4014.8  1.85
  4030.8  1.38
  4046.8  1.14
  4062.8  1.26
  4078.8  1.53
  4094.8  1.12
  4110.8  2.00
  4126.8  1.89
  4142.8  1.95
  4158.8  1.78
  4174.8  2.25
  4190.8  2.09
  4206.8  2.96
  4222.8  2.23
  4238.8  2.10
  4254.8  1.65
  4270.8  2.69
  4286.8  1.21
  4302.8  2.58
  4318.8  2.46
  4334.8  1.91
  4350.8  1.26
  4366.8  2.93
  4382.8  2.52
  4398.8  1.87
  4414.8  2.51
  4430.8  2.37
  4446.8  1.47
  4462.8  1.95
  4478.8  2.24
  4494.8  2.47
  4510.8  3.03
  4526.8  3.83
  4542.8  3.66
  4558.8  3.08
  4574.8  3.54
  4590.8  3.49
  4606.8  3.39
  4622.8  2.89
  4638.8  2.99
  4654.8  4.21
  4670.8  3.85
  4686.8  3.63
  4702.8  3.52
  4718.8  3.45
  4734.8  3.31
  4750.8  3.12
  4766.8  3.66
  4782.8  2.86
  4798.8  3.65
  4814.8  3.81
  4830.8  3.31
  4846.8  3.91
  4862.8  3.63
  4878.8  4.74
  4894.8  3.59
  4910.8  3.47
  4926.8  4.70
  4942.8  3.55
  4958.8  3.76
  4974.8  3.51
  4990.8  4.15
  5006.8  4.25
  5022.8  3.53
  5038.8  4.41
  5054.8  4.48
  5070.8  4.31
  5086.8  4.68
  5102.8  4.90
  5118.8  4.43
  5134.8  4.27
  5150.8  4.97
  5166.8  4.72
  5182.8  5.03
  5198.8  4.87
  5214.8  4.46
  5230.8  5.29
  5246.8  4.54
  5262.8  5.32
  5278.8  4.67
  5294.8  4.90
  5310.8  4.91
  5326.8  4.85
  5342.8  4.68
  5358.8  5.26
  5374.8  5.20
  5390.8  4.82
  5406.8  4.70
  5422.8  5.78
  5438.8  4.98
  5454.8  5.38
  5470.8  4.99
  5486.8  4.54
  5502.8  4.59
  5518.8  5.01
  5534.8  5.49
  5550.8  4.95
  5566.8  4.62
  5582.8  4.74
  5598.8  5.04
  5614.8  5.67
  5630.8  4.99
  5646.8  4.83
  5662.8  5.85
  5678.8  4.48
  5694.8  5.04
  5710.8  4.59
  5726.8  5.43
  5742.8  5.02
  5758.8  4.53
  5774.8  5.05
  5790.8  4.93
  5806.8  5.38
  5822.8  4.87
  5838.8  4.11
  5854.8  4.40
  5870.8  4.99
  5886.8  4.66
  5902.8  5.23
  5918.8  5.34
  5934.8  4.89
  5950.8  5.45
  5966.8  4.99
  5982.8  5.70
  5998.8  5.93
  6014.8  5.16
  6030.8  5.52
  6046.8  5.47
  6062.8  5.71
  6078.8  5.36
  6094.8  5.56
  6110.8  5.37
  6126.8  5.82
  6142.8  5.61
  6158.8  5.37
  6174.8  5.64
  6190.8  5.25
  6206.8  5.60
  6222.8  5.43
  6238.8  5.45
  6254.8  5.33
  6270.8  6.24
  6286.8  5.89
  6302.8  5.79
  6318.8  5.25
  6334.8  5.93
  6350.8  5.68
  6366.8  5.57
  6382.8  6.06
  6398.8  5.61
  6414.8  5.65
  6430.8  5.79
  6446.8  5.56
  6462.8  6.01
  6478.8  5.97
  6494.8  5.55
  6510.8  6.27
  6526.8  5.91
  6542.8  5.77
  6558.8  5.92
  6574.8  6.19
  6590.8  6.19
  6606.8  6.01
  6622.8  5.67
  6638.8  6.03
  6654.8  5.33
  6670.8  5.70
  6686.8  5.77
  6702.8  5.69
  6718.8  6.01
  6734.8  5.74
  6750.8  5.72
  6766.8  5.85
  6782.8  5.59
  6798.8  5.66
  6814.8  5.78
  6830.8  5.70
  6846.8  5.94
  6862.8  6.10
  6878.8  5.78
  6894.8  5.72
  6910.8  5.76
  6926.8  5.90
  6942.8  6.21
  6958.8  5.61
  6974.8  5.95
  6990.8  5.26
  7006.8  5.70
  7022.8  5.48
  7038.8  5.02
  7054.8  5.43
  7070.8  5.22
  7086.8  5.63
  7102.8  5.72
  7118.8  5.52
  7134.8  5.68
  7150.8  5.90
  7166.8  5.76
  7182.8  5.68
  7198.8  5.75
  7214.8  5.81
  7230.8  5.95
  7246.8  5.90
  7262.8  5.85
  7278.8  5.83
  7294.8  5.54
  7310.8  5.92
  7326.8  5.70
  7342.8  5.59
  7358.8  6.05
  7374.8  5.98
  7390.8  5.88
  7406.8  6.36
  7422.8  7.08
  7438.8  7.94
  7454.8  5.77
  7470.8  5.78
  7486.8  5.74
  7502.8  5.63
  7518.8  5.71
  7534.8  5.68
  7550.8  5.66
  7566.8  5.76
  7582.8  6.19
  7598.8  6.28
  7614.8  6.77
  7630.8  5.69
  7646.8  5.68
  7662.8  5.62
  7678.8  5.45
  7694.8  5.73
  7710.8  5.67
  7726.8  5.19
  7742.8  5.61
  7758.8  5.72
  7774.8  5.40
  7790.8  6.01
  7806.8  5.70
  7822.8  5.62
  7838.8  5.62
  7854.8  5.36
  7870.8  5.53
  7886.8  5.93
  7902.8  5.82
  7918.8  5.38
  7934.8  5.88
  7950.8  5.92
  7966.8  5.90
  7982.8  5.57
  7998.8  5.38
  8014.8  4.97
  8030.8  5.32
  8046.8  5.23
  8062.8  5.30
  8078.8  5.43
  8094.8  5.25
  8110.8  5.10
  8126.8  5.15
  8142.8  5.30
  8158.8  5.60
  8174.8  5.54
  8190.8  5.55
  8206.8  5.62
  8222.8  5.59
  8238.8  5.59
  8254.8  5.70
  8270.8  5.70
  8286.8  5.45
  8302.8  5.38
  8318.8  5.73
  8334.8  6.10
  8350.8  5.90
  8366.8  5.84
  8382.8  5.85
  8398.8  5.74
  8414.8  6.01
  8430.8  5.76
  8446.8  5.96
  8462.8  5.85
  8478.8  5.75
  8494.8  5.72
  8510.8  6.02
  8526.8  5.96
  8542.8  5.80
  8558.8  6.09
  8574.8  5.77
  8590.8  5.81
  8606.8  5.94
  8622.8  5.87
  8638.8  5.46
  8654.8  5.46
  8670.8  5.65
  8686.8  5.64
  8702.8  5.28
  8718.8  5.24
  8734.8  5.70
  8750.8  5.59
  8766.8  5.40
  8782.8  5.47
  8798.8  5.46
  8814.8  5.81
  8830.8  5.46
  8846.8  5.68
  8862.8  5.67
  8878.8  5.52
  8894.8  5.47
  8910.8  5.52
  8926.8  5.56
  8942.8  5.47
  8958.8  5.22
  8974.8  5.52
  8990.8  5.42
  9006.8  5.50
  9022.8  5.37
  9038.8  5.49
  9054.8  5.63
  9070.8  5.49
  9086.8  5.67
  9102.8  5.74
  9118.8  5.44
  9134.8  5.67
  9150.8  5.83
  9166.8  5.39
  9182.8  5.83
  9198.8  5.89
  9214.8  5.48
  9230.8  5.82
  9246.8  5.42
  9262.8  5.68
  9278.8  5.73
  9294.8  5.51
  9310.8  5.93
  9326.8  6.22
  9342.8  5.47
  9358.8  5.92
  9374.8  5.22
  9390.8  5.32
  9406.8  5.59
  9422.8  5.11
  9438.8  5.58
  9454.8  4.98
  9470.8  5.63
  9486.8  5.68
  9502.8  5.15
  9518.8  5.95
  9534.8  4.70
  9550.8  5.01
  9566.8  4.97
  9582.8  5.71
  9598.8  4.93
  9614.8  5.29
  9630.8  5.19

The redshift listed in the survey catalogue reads 0.13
